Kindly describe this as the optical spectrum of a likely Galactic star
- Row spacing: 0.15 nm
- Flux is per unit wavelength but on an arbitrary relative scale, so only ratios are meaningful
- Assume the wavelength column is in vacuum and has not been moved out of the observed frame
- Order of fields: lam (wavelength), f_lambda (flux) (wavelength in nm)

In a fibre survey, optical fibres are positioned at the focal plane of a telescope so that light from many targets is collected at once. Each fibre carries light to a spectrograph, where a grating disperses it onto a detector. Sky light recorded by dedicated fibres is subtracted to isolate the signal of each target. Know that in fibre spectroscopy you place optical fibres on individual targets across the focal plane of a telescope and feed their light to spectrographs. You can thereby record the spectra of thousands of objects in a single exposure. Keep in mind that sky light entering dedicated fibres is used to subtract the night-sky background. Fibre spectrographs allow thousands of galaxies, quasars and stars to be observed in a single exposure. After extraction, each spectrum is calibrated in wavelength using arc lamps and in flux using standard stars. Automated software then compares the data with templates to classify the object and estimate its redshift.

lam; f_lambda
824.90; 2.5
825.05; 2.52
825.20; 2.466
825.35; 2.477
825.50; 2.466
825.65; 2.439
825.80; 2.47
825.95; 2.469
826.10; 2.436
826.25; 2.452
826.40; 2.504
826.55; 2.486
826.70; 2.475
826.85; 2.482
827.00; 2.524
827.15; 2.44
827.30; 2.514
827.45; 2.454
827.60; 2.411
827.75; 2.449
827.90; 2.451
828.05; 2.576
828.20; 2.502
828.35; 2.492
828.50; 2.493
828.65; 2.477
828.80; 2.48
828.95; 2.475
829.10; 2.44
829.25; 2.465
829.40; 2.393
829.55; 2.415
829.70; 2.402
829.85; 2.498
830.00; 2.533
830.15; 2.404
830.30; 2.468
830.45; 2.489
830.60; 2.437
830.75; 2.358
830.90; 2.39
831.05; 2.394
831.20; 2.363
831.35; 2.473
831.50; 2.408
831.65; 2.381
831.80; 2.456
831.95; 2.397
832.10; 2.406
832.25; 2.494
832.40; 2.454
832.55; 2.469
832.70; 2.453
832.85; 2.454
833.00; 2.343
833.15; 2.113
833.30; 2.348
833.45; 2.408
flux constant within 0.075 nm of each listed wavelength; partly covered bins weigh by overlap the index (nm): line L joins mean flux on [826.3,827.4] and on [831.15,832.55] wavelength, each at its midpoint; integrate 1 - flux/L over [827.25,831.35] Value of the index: 0.01 nm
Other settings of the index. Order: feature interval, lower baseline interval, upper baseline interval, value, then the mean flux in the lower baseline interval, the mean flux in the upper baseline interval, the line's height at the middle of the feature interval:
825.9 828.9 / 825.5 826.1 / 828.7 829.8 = -0.04 nm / 2.46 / 2.44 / 2.45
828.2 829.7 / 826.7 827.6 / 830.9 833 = 0.00 nm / 2.48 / 2.43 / 2.46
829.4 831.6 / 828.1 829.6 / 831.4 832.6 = 0.02 nm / 2.47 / 2.43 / 2.45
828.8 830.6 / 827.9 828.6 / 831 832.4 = 0.01 nm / 2.51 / 2.42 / 2.47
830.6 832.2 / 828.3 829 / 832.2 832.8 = 0.04 nm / 2.48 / 2.47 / 2.47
